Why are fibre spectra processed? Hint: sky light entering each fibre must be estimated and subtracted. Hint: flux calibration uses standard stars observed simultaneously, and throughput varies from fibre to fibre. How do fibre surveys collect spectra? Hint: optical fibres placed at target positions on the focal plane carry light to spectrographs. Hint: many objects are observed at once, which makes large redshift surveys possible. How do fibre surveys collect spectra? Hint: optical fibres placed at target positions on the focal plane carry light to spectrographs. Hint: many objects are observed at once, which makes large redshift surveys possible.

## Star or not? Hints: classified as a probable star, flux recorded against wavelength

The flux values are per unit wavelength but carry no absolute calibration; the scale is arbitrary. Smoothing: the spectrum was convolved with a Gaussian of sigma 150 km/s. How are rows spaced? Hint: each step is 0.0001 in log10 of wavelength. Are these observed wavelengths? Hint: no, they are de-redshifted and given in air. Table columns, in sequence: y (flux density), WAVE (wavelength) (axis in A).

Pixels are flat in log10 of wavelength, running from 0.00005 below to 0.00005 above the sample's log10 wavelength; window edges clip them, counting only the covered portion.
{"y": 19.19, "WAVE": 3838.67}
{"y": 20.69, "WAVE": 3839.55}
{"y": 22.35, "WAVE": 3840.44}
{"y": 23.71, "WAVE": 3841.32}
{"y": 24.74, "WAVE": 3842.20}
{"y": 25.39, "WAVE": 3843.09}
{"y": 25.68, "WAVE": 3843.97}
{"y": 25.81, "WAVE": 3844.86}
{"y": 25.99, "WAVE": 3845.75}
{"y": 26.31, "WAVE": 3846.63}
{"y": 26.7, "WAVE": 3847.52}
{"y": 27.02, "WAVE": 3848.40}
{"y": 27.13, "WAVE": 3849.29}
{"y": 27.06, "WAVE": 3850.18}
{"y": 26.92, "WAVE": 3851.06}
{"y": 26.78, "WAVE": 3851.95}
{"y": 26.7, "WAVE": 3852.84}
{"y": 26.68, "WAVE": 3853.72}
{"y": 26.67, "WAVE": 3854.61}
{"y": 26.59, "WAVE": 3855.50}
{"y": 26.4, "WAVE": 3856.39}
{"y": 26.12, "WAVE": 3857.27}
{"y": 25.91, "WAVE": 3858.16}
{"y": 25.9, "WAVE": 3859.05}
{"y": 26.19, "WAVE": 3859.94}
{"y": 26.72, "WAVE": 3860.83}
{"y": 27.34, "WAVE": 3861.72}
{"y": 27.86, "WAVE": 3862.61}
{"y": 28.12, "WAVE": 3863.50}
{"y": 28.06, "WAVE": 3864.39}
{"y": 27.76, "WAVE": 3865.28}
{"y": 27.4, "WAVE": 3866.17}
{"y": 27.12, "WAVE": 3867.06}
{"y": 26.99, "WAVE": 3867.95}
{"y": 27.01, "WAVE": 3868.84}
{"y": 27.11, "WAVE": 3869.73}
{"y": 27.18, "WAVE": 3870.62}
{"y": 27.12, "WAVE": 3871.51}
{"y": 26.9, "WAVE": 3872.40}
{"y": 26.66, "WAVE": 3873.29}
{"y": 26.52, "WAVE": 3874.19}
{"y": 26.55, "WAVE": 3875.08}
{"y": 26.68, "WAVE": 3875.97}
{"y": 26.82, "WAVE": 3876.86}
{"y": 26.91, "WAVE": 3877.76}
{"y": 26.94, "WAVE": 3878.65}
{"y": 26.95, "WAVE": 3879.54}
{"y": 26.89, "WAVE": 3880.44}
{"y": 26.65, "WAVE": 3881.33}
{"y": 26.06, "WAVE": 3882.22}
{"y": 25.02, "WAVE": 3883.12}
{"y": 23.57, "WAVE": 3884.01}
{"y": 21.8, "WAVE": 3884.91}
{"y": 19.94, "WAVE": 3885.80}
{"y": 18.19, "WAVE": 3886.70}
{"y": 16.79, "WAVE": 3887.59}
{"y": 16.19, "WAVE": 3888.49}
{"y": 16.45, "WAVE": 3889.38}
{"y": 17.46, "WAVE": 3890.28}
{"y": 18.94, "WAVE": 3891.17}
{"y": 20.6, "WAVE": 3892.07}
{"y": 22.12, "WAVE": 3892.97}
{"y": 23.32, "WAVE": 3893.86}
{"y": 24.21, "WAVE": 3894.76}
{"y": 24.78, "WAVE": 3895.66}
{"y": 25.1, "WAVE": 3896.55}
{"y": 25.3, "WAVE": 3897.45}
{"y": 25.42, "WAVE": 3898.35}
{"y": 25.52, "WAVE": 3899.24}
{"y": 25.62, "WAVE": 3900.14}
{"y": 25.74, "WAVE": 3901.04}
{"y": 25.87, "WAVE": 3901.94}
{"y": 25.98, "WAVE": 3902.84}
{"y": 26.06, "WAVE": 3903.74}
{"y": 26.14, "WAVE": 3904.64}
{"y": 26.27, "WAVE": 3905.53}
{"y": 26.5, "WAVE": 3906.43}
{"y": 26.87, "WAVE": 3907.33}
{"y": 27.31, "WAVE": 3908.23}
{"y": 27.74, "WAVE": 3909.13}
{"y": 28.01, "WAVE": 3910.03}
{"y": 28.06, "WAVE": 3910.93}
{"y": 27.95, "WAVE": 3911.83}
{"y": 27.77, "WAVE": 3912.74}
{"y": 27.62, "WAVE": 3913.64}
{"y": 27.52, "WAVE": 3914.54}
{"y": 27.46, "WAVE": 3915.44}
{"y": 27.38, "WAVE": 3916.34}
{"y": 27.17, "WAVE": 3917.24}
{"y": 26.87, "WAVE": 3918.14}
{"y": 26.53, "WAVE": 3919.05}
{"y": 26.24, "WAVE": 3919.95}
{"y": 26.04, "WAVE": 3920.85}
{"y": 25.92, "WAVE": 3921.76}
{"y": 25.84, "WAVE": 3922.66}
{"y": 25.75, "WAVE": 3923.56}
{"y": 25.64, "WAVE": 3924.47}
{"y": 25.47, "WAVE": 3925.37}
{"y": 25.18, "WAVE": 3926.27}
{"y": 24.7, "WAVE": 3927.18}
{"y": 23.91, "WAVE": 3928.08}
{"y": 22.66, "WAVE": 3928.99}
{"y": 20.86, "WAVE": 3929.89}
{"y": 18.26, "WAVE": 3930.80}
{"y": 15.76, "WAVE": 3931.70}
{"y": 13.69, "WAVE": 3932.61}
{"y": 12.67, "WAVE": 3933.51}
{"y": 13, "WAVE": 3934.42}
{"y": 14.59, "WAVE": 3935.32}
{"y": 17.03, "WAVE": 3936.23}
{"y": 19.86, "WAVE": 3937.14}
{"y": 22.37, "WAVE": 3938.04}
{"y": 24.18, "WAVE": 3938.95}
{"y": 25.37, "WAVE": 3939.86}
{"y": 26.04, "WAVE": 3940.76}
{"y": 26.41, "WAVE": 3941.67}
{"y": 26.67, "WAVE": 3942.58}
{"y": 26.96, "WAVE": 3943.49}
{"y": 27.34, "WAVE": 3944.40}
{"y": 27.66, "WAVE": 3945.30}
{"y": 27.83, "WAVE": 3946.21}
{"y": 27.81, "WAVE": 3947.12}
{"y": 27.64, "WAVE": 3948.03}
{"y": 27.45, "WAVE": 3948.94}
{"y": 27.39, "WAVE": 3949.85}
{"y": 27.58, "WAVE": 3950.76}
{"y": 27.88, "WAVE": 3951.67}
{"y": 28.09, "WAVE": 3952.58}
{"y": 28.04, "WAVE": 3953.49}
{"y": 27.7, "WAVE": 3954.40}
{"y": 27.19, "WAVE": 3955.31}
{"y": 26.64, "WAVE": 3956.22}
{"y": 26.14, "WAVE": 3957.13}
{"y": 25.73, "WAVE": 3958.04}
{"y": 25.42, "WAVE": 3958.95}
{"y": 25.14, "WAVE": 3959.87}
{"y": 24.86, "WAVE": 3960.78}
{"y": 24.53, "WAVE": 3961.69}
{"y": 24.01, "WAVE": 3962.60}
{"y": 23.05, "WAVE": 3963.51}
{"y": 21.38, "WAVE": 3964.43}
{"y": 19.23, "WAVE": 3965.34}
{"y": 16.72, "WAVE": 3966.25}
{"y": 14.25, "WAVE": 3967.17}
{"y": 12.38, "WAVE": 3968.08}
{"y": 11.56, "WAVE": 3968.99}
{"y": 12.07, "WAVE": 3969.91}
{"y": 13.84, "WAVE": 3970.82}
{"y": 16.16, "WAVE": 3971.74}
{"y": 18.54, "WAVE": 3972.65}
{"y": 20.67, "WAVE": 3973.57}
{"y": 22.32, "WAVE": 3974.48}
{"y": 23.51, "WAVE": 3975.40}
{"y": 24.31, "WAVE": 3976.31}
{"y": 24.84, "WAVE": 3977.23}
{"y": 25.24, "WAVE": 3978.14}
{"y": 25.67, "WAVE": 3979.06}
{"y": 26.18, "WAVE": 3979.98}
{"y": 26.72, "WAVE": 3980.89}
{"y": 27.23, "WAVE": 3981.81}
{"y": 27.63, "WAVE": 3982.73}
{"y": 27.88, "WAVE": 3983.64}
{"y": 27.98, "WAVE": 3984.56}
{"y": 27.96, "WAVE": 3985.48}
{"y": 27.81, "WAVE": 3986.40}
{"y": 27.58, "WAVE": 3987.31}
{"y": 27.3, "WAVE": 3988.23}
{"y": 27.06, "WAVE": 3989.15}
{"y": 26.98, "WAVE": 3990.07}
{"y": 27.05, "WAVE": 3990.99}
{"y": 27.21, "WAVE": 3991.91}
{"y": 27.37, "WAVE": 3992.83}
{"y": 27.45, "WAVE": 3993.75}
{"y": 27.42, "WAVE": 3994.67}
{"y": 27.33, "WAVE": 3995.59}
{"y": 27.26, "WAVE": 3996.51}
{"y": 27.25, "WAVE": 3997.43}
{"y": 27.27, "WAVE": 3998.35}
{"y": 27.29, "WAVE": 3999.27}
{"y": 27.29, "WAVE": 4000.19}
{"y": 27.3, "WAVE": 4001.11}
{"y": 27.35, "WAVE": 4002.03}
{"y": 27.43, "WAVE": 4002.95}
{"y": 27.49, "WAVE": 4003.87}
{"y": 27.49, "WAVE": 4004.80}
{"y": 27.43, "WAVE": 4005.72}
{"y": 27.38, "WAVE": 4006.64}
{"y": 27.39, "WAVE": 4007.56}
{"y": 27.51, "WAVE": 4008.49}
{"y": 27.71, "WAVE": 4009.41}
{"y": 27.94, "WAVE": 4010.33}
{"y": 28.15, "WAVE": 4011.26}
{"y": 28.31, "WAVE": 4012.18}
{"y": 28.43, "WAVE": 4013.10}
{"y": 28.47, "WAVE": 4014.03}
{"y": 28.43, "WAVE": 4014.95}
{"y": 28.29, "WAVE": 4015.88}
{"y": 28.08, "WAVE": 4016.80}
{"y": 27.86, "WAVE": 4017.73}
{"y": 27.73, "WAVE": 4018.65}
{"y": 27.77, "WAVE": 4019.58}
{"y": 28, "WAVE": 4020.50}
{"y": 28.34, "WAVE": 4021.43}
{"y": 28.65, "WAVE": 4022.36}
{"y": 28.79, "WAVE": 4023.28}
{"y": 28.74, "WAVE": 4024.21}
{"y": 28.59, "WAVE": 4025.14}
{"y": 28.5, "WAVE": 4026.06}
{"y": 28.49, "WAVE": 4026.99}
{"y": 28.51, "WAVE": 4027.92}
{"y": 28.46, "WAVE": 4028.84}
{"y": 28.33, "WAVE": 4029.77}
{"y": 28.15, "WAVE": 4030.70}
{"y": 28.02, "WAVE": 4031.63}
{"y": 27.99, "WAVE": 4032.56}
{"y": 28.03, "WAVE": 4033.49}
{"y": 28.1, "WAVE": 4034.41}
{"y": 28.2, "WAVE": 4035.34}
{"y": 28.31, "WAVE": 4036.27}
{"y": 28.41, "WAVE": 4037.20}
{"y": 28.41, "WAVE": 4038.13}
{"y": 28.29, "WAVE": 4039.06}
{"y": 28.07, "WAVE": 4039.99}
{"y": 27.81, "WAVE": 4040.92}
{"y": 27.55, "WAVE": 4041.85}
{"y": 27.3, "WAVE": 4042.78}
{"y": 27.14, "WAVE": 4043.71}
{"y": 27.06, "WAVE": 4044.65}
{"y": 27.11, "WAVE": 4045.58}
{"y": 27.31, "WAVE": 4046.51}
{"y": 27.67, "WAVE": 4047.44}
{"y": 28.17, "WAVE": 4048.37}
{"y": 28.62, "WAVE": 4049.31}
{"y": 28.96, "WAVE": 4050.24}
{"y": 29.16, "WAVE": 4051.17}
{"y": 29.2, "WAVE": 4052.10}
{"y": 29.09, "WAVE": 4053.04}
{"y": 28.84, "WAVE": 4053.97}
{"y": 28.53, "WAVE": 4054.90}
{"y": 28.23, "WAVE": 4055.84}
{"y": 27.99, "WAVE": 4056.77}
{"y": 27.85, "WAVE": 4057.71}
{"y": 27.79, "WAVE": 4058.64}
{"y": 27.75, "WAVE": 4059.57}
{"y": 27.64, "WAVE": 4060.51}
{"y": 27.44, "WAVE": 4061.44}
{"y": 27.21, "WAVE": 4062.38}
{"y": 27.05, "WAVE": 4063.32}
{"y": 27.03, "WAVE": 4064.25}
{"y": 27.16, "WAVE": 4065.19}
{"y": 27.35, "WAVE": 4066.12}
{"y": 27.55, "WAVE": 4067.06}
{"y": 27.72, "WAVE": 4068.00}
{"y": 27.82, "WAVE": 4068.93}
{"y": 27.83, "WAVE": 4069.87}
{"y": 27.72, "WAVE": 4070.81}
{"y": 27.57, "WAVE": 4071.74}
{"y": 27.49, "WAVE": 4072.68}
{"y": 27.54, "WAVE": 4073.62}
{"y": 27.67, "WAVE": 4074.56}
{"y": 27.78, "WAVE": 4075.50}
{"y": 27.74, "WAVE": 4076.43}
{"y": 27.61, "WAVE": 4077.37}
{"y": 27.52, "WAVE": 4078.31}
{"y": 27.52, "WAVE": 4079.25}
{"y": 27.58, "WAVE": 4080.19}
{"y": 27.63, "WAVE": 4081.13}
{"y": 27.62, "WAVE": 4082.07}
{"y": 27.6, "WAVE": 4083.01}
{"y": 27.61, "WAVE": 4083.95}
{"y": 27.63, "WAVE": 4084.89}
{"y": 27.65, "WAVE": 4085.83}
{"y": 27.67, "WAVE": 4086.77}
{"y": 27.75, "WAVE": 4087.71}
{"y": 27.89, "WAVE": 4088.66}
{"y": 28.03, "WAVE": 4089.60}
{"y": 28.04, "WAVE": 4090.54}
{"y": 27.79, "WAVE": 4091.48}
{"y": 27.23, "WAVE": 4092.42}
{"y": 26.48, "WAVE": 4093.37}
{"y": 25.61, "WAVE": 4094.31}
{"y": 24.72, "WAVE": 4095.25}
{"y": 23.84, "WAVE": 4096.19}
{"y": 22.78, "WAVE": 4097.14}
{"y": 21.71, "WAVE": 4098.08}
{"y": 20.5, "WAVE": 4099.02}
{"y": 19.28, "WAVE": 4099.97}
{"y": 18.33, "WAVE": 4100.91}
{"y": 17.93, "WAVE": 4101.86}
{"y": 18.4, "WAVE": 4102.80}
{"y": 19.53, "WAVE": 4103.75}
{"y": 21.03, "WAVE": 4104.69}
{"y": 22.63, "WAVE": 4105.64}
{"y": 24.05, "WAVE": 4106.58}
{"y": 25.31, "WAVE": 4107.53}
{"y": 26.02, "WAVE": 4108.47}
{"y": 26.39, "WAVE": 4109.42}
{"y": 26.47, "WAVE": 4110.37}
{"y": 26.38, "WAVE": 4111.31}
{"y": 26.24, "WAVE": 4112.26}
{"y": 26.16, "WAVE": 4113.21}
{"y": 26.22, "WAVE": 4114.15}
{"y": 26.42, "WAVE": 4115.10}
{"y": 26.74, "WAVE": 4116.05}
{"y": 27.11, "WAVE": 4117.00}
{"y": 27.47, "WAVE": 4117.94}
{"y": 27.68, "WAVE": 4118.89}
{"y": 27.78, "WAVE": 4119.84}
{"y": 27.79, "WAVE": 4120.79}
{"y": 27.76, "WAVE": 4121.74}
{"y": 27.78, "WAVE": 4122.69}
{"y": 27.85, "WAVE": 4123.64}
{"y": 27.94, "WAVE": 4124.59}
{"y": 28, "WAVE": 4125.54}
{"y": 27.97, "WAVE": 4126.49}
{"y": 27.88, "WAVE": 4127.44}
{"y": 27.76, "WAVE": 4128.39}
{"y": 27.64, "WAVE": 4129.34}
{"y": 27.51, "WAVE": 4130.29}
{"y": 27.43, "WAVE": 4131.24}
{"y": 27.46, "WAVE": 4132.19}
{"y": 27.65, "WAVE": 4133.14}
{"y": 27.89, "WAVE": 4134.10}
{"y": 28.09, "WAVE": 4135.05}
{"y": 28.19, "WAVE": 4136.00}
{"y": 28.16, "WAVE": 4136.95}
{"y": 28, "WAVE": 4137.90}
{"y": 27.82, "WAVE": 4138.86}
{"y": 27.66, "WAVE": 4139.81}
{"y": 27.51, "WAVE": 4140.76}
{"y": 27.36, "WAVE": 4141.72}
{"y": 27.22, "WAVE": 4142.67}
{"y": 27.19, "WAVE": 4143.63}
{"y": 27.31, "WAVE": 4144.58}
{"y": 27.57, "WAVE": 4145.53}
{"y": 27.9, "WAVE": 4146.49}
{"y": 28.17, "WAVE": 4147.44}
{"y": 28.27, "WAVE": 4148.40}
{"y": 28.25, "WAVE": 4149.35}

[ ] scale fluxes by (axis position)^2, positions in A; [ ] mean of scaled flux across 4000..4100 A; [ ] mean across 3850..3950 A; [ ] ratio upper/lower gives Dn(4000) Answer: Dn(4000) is 1.19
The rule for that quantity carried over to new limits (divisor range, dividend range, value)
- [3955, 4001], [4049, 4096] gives 1.20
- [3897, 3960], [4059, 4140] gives 1.15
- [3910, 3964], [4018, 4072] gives 1.19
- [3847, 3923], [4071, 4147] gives 1.15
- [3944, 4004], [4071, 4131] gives 1.11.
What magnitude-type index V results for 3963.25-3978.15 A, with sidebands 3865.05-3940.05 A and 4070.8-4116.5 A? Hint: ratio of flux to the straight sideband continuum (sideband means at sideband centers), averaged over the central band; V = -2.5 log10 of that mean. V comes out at 0.309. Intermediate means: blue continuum 24.2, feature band 18.6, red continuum 25.5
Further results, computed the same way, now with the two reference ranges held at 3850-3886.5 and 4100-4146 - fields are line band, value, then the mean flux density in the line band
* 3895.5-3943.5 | 0.08 mag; 24.4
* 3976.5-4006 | -0.03 mag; 27.1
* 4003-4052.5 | -0.07 mag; 28.1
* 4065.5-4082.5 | -0.05 mag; 27.6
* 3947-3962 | -0.02 mag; 26.8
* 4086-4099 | 0.01 mag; 26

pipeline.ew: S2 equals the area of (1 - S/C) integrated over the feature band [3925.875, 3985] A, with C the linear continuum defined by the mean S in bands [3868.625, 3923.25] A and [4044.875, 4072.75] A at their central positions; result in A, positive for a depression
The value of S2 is 7.3 A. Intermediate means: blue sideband 25.2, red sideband 27.9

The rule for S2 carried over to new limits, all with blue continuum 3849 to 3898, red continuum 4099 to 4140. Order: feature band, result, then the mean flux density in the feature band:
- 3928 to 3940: 3.2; 18.5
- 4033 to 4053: -1.9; 28.1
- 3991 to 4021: -2.5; 27.7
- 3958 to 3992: 3.2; 23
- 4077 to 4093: -1.1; 27.6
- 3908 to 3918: -0.9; 27.6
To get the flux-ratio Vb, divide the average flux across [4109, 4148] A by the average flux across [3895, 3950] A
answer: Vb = 1.11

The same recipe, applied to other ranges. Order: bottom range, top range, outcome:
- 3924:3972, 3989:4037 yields 1.24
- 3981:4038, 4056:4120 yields 0.94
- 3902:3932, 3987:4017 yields 1.07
